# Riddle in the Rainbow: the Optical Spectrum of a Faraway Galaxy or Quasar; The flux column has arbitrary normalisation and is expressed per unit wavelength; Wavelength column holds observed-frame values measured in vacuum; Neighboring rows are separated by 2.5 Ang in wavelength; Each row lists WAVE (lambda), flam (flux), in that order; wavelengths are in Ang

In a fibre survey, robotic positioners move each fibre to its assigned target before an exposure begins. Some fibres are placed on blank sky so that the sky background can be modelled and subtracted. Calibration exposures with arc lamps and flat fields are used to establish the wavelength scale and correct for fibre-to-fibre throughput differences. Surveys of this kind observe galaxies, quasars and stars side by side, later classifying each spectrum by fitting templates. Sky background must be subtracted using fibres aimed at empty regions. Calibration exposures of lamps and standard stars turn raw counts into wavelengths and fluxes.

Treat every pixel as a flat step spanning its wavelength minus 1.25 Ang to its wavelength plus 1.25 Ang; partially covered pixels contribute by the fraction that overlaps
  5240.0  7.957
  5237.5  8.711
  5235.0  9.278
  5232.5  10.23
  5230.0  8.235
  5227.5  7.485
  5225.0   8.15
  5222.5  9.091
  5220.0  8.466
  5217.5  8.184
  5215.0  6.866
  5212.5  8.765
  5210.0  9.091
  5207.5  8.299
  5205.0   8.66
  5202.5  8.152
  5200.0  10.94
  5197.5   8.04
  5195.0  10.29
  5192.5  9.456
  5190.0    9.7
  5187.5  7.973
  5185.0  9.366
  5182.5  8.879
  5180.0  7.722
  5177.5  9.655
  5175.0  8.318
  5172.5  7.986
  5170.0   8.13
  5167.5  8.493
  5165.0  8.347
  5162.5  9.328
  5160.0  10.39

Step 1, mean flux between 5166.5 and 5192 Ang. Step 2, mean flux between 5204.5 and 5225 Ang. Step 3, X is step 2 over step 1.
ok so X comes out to 0.97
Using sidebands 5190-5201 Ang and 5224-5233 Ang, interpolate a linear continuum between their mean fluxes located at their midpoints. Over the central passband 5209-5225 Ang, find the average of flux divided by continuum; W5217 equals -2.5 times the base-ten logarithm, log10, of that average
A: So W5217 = 0.06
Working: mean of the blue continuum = 9.65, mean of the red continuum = 8.39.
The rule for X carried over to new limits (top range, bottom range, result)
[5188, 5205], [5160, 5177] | 1.08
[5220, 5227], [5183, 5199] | 0.93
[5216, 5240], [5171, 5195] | 0.97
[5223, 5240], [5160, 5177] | 1.00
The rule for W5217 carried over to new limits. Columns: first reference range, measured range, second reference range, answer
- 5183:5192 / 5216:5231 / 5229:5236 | 0.12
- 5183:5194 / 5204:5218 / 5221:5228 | 0.04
